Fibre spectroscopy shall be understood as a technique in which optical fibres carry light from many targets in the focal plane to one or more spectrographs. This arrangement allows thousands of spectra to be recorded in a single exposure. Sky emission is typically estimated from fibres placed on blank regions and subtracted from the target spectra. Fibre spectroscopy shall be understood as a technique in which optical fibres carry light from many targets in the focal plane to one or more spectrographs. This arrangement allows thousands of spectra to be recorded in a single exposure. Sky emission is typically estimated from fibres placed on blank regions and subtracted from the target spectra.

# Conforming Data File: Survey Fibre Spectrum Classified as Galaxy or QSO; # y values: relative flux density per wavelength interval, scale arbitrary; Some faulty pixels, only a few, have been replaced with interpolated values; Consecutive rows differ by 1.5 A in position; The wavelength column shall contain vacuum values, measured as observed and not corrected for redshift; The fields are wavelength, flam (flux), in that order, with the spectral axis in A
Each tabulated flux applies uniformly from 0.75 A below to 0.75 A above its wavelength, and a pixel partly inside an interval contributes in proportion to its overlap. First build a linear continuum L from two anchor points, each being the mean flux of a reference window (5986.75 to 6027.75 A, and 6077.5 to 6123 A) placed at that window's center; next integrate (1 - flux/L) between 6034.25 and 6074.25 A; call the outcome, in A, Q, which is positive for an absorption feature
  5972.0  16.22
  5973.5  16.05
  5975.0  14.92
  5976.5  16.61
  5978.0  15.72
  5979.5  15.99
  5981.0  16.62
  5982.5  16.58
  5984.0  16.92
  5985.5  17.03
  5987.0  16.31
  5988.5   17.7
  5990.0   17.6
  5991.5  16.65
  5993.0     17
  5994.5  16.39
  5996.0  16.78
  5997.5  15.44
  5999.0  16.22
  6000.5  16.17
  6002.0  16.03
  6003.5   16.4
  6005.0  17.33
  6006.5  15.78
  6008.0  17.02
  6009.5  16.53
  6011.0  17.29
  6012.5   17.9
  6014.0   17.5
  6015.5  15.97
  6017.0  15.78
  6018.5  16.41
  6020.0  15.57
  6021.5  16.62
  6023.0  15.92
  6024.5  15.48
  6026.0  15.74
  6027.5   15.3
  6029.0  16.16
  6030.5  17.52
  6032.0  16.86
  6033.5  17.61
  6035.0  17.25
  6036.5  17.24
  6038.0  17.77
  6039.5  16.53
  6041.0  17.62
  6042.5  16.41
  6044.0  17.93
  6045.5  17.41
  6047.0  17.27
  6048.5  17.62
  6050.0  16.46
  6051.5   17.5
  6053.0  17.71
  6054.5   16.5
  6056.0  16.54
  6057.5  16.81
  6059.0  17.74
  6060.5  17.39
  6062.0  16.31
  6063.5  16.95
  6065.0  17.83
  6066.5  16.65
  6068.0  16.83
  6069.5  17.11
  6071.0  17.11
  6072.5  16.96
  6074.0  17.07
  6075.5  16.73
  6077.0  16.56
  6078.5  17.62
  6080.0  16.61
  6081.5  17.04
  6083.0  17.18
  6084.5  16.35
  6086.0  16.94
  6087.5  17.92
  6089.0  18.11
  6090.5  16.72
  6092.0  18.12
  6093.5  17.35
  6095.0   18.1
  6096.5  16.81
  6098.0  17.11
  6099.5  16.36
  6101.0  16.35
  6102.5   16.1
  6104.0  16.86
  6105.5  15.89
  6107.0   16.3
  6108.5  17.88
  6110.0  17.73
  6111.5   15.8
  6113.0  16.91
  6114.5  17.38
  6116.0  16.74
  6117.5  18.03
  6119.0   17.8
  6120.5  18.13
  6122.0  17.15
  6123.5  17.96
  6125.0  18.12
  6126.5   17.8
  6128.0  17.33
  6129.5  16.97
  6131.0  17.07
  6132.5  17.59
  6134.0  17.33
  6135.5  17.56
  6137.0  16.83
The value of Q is -0.8 A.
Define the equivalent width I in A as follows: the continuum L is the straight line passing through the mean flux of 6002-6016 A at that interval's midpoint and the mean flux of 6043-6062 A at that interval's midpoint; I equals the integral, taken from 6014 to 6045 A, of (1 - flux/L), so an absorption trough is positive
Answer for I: 0.7 A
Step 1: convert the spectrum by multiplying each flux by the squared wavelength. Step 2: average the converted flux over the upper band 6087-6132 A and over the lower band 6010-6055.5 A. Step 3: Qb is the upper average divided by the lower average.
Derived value 1.05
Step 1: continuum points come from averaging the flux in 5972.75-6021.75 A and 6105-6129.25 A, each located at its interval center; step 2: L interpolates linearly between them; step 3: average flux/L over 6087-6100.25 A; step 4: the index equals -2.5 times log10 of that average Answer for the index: -0.01 mag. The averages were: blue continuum 16.5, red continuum 17.3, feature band 17.4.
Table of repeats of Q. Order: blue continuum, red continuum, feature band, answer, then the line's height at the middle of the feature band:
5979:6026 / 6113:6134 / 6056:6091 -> 0.1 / 17.1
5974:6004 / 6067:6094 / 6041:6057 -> -0.2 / 16.9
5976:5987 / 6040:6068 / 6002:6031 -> 0.7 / 16.8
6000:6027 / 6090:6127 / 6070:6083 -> 0.0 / 16.9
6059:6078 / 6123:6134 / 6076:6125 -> 0.4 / 17.3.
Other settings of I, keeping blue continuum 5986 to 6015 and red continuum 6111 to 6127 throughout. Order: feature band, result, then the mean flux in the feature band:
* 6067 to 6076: 0.1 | 17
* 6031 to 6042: -0.2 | 17.3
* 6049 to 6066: 0.0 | 17.1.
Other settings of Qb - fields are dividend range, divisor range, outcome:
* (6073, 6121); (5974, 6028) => 1.07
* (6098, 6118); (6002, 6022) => 1.04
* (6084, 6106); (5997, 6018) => 1.06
